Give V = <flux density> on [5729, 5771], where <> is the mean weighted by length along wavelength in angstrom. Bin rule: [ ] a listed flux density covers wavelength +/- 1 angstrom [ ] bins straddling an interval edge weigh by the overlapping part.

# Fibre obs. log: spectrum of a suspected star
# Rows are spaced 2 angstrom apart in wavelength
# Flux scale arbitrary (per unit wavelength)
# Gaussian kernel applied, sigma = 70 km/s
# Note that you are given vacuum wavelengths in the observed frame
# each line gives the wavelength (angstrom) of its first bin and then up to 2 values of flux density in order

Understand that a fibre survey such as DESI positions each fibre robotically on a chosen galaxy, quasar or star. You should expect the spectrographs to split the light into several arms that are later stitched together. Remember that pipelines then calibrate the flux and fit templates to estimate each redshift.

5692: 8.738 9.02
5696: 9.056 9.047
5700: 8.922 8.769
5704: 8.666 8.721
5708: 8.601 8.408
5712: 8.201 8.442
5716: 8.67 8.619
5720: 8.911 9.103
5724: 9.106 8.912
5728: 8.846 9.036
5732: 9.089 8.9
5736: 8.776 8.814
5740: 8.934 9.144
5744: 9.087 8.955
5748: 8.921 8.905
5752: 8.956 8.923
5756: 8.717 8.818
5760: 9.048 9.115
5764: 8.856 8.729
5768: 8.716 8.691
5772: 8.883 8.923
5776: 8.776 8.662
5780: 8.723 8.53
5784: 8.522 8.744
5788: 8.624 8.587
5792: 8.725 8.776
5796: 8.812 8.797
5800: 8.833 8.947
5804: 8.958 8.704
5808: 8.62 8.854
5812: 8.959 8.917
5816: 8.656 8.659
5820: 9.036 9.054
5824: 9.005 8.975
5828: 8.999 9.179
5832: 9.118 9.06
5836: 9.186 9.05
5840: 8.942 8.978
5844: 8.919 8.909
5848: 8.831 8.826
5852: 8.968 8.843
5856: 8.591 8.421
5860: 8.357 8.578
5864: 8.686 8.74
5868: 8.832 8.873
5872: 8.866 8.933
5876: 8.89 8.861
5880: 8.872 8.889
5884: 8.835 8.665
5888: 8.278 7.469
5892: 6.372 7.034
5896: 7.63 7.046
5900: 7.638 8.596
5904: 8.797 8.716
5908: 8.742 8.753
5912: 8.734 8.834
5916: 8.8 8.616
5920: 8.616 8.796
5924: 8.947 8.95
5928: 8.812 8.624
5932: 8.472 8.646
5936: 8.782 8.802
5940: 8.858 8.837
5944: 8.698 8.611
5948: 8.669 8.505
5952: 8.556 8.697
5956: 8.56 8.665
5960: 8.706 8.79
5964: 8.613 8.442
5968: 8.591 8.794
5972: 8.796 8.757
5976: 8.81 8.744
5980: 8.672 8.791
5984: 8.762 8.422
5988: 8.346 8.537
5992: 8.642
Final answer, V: 8.91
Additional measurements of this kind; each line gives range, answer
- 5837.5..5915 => 8.53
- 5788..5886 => 8.85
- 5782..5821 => 8.77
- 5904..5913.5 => 8.75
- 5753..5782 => 8.82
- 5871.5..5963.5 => 8.53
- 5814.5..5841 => 8.99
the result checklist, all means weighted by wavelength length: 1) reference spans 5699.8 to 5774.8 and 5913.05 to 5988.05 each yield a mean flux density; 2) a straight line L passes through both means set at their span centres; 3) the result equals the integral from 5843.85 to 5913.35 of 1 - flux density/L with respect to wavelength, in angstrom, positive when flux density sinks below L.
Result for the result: 2.1 angstrom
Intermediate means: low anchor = 8.84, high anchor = 8.7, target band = 8.48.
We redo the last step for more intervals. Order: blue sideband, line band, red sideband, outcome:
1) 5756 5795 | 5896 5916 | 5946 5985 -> 0.68 angstrom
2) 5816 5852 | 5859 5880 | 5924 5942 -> 0.31 angstrom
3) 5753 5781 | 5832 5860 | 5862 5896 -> -1.09 angstrom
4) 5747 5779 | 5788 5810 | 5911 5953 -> 0.13 angstrom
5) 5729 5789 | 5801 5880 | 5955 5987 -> -0.72 angstrom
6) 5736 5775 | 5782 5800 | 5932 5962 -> 0.33 angstrom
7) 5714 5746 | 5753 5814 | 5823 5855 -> 1.11 angstrom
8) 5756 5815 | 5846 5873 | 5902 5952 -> 0.08 angstrom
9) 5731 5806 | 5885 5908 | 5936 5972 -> 2.23 angstrom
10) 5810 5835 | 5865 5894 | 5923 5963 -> 1.21 angstrom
